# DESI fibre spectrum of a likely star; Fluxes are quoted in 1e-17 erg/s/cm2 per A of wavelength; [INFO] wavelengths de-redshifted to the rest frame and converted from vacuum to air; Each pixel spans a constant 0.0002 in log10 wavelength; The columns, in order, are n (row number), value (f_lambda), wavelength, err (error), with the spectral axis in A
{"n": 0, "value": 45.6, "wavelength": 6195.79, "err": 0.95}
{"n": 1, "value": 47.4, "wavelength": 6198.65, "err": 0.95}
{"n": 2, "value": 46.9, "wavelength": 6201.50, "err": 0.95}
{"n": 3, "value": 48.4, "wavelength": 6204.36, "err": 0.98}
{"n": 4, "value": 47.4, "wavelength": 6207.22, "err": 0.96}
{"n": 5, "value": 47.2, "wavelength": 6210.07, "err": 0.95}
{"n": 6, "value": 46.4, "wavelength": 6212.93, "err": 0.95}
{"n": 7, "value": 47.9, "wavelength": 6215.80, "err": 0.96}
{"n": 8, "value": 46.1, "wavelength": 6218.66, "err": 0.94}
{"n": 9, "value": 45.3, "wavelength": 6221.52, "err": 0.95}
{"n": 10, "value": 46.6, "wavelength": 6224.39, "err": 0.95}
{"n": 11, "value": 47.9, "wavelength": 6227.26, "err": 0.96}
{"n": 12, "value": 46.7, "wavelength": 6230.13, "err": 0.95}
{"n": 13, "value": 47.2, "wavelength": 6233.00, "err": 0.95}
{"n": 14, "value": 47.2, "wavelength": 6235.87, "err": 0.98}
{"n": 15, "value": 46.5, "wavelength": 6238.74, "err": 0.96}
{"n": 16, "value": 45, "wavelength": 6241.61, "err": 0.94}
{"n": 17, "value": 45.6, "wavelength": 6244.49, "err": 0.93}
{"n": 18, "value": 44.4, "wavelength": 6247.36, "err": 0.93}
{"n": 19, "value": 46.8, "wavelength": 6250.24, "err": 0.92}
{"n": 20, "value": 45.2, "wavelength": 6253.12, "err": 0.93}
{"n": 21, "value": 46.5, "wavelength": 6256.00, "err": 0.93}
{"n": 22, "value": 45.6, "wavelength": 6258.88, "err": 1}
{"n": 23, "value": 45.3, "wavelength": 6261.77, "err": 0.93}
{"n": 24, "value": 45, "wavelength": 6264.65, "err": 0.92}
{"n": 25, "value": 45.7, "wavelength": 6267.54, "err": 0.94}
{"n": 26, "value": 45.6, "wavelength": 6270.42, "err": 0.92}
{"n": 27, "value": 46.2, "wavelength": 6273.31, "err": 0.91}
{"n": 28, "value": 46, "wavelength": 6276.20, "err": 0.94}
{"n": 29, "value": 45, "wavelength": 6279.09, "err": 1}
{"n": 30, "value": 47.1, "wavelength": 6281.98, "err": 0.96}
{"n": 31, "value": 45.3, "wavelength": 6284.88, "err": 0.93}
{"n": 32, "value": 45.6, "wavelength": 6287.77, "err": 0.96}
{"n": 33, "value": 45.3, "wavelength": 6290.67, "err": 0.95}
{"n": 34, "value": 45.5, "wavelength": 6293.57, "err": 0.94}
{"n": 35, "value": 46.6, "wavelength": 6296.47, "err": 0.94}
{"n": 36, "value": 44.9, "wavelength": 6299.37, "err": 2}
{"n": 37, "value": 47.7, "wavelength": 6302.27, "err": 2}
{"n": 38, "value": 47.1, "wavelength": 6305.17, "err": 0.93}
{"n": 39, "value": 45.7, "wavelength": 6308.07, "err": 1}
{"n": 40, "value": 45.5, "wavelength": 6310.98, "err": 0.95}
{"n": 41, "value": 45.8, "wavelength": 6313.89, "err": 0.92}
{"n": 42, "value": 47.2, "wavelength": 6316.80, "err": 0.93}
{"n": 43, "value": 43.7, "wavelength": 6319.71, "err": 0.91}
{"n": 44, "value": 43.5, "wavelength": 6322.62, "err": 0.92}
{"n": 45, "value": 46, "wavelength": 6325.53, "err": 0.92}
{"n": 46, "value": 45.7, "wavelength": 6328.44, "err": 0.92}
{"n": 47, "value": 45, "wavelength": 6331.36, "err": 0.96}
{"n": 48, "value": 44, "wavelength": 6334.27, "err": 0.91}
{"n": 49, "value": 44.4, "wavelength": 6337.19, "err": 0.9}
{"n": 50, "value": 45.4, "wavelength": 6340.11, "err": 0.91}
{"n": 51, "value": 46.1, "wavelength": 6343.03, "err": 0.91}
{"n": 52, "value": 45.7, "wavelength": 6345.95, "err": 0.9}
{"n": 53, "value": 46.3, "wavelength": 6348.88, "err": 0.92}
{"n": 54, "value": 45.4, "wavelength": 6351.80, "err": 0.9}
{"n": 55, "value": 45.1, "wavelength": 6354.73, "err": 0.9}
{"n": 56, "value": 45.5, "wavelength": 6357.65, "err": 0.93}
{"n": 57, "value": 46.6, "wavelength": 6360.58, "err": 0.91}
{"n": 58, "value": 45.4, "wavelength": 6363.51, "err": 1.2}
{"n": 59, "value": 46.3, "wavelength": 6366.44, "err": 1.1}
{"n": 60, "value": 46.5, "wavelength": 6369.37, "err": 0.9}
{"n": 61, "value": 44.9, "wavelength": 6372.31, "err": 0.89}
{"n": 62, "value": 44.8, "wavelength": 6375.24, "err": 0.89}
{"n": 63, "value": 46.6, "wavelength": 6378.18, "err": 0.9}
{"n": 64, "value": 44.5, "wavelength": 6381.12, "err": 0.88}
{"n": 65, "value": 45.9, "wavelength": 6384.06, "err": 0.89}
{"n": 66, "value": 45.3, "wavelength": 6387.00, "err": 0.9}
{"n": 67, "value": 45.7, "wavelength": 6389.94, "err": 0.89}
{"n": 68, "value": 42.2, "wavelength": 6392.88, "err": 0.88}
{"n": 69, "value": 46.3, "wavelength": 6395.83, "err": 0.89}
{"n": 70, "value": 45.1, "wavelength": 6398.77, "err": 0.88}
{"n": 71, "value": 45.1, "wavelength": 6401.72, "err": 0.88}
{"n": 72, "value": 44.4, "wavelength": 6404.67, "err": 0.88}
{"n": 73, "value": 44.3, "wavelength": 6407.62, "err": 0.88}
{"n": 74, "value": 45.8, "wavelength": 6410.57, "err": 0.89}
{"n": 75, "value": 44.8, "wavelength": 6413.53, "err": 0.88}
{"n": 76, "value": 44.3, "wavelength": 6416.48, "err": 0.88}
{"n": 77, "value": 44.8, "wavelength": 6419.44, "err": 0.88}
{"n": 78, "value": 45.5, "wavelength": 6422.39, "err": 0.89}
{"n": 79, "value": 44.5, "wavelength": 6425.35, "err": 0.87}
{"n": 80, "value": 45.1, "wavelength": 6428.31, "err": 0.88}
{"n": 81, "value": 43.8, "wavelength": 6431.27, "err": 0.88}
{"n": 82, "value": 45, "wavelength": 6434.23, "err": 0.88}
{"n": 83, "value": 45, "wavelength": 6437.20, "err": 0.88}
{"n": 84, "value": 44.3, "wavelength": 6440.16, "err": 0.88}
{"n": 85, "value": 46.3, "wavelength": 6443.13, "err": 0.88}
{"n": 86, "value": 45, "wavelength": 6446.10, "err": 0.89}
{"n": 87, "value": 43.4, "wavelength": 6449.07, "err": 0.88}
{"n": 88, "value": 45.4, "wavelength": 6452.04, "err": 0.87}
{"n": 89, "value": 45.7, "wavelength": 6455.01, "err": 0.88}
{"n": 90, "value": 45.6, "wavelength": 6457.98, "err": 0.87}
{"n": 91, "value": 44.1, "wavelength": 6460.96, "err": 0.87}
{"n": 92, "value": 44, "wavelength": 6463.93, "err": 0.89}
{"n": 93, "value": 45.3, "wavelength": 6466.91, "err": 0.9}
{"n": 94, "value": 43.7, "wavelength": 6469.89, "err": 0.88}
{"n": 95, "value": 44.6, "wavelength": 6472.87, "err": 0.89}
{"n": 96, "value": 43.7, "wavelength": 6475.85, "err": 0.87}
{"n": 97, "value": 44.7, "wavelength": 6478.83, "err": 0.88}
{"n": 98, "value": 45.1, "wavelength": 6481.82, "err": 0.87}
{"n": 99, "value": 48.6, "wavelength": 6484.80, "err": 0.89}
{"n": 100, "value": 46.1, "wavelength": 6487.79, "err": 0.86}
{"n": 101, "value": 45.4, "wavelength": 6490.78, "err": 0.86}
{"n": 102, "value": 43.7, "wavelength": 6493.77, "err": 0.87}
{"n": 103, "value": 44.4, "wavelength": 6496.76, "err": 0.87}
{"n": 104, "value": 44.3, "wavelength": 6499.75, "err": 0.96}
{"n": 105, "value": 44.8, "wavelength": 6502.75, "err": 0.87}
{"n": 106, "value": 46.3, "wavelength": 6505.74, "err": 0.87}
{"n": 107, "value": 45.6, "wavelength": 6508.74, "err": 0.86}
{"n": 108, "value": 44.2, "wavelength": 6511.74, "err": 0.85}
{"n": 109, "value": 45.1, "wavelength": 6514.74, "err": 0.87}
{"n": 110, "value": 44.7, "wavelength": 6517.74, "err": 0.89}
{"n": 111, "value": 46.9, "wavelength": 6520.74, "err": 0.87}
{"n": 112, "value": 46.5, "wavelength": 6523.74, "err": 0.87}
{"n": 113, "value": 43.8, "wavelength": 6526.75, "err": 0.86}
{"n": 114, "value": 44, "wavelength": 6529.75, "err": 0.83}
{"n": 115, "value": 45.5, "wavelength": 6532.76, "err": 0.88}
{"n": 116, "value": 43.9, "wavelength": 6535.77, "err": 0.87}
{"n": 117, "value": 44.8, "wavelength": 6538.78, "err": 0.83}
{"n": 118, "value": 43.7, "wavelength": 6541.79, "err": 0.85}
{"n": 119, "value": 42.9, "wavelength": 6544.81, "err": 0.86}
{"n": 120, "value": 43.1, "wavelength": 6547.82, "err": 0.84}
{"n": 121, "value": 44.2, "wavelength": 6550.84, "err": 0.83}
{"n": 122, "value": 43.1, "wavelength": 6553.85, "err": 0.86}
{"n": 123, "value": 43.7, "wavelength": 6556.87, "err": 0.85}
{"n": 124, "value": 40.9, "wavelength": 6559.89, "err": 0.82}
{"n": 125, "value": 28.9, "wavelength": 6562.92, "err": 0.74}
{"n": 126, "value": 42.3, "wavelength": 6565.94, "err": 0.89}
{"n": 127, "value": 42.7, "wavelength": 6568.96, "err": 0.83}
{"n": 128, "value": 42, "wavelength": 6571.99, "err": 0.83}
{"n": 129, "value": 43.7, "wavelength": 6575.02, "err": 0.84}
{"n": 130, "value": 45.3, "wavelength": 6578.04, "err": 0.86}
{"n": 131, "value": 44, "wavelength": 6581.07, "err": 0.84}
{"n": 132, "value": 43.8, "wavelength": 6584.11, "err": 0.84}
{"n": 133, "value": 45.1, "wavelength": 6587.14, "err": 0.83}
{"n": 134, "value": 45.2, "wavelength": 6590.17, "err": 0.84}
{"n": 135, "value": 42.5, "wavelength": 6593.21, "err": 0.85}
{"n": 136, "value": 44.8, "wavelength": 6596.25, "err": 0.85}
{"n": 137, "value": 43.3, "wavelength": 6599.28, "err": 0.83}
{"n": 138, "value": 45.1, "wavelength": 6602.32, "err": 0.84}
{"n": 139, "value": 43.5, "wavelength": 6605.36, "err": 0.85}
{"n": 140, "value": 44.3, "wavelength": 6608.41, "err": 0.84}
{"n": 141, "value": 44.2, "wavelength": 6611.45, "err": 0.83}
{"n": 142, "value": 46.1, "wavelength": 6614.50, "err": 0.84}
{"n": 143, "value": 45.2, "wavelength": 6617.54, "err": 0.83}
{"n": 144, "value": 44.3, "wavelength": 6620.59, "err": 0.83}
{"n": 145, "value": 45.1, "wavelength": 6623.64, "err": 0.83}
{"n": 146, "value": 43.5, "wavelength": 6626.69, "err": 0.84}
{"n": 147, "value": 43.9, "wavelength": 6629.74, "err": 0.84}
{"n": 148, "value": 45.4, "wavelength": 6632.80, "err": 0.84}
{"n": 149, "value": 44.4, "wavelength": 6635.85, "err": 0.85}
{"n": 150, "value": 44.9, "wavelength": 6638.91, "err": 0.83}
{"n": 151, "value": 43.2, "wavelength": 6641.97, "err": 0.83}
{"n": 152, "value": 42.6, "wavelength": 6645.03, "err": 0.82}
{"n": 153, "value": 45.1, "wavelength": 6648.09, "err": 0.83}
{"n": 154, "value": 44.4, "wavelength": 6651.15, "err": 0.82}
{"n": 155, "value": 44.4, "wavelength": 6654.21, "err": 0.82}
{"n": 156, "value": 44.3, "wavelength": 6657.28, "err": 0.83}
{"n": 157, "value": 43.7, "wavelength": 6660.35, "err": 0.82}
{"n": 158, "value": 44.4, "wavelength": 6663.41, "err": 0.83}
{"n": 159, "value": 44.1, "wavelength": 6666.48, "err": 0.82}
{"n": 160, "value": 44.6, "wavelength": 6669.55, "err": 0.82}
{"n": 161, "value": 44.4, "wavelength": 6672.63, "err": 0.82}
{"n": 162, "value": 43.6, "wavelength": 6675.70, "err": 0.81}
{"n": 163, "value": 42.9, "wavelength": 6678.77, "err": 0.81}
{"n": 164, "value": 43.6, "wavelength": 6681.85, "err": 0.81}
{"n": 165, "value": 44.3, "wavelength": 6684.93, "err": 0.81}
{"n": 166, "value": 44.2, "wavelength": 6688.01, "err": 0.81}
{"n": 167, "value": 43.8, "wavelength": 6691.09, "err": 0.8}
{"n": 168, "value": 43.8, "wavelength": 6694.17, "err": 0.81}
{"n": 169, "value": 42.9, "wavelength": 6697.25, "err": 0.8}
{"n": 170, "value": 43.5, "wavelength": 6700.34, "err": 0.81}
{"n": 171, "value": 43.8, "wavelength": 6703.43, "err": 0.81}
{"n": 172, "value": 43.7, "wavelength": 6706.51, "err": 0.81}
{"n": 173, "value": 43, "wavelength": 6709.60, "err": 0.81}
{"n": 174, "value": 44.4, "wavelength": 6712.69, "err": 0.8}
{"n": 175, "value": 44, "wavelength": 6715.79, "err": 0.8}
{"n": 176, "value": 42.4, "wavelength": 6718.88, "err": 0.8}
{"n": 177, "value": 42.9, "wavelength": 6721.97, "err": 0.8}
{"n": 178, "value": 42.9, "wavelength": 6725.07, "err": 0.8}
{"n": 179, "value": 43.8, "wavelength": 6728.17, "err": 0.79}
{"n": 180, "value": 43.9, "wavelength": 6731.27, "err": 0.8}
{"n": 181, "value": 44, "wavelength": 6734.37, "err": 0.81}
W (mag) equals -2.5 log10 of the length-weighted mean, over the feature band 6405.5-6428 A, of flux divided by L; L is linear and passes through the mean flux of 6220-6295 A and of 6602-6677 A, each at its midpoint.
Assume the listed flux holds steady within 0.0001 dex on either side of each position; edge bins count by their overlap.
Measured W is 0.01 mag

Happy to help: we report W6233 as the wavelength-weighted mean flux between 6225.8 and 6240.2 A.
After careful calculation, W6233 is 47.1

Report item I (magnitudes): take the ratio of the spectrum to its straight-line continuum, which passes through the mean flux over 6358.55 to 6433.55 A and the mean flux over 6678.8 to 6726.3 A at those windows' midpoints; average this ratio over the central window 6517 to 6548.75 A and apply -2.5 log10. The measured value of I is 0.00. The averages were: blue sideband 45.1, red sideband 43.5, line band 44.6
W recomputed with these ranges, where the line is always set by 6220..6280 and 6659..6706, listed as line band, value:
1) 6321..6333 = 0.013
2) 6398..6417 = 0.009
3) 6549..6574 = 0.086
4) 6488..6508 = -0.004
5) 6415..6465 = 0.005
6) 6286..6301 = 0.004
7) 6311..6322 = 0.006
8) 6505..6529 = -0.016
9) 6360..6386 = -0.007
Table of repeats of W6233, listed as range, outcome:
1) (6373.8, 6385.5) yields 45.4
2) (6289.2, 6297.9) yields 45.8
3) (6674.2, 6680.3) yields 43.3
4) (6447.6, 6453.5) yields 44.4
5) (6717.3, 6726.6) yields 42.8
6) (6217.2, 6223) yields 45.7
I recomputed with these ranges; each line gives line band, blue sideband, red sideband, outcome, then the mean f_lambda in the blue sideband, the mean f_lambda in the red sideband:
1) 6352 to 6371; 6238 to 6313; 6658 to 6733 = -0.01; 45.8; 43.7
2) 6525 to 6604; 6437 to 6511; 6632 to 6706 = 0.03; 45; 44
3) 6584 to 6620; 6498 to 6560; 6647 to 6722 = -0.01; 44.5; 43.9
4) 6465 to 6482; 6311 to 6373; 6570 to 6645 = 0.01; 45.5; 44.2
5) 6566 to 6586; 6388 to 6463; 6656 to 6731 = 0.02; 44.9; 43.7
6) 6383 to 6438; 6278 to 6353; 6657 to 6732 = 0.01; 45.6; 43.7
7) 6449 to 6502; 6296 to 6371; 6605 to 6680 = 0.00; 45.6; 44.3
